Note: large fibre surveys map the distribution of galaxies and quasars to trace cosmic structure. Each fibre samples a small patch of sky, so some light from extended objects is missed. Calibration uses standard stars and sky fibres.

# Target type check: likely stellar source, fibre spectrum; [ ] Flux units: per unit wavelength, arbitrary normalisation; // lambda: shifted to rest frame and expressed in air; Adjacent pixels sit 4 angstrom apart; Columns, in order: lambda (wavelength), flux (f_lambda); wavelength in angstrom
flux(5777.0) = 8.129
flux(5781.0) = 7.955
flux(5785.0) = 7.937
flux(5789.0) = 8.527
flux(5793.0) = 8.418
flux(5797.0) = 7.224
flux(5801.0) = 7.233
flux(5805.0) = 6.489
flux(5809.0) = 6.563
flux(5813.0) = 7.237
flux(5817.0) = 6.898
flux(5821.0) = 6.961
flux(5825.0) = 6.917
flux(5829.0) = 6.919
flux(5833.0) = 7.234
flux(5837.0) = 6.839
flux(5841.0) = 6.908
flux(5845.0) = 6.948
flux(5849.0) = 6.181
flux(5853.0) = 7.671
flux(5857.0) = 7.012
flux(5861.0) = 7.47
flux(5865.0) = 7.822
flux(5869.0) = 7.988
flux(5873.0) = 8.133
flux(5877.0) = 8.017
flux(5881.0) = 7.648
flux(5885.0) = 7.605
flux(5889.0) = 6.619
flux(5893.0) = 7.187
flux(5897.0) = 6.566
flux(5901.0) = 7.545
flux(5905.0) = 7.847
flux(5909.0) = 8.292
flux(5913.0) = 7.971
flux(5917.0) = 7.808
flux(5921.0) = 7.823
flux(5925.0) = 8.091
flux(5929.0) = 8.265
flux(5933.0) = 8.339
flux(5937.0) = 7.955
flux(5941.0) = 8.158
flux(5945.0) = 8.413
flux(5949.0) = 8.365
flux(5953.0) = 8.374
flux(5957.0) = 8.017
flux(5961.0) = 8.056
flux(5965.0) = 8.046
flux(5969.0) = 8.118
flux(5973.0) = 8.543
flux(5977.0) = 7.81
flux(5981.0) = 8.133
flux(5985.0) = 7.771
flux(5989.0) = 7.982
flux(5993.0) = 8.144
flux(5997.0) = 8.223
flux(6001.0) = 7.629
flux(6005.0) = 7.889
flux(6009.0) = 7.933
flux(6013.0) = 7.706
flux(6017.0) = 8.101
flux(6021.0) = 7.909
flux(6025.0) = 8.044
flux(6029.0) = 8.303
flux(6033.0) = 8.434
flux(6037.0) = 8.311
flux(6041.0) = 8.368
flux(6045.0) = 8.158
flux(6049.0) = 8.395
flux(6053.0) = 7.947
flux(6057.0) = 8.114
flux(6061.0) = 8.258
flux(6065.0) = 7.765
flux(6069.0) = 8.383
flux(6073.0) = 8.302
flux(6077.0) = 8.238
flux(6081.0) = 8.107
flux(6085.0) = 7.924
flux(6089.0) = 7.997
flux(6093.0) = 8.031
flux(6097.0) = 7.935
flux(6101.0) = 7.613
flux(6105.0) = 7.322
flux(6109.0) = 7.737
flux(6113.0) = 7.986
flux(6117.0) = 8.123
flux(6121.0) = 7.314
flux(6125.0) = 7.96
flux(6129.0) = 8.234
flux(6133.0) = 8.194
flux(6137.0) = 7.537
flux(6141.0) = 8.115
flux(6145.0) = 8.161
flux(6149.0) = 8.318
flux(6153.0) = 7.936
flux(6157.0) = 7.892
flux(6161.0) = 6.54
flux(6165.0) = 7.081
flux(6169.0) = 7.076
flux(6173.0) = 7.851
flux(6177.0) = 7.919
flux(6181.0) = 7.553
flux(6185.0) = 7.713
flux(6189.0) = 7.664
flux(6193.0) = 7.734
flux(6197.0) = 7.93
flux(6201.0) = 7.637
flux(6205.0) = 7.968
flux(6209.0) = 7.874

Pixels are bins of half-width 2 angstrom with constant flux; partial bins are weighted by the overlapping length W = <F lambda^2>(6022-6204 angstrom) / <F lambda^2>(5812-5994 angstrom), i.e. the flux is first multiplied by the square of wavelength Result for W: 1.1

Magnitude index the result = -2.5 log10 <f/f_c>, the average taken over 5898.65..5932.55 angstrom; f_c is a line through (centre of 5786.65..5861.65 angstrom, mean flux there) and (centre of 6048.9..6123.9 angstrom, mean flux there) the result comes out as -0.08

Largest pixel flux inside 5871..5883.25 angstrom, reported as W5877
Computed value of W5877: 8.133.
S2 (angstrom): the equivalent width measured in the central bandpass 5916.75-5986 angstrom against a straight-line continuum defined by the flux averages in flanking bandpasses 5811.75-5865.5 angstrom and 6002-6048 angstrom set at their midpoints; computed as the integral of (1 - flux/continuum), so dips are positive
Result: -4.01 angstrom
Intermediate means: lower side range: 7.05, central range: 8.13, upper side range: 8.1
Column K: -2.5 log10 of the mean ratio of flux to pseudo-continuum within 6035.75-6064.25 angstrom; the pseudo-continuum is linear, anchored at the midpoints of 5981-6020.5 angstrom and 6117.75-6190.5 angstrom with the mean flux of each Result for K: -0.044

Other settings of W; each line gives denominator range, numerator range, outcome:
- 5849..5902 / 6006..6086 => 1.16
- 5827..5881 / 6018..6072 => 1.19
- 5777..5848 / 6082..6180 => 1.19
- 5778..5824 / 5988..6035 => 1.16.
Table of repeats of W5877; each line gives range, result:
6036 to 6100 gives 8.395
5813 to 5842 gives 7.237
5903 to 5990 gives 8.543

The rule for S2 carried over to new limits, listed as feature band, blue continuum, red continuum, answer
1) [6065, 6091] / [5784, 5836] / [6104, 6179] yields -1.6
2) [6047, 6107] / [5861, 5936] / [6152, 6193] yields -3.3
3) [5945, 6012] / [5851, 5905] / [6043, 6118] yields -2.7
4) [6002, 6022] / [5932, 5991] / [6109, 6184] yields 0.3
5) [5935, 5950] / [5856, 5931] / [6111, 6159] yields -0.9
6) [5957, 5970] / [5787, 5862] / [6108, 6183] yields -1.1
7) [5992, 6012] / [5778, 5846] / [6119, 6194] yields -1.1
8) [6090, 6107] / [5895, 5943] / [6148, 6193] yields -0.2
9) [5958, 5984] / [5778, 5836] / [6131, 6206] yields -2.1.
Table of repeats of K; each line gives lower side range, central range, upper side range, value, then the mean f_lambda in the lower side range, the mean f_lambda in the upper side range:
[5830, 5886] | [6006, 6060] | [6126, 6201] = -0.07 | 7.38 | 7.75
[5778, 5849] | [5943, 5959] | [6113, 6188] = -0.12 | 7.23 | 7.76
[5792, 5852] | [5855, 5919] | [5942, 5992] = -0.01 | 6.99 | 8.14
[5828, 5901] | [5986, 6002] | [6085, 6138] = -0.06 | 7.28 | 7.85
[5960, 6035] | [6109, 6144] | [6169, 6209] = -0.01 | 8.04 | 7.74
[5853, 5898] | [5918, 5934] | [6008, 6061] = -0.05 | 7.49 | 8.14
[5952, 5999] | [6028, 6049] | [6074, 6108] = -0.04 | 8.1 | 7.9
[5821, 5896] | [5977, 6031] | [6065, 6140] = -0.04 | 7.27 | 7.94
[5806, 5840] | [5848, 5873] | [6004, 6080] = -0.05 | 6.93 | 8.14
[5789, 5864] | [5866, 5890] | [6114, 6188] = -0.07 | 7.11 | 7.75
